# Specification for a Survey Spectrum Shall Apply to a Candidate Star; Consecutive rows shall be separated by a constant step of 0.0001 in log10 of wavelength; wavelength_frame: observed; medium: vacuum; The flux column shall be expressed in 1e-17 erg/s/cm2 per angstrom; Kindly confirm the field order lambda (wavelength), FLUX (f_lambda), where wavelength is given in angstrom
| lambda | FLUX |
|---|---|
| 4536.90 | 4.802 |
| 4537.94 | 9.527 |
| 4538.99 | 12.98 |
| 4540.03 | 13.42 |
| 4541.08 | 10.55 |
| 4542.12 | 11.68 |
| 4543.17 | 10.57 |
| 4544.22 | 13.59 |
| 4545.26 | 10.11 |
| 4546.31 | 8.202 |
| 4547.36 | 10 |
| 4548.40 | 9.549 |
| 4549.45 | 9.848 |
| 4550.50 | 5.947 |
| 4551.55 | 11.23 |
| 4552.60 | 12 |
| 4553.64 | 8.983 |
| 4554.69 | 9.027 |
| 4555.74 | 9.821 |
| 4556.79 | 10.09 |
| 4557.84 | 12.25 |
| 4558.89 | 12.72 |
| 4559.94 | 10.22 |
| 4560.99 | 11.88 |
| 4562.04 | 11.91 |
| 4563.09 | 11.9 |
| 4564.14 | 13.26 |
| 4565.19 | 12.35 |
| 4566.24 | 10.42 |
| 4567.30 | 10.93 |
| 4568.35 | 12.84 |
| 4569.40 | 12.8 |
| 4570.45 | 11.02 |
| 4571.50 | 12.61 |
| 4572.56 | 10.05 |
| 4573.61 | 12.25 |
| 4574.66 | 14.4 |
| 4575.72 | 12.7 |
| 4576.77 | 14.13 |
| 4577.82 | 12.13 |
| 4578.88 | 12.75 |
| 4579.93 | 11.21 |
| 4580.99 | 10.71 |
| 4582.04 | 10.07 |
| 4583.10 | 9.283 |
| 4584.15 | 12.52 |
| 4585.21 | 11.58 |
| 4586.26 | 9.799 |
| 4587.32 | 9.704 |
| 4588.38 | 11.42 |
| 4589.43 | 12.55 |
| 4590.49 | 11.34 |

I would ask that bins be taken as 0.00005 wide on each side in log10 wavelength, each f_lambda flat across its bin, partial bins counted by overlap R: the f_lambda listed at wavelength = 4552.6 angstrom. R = 12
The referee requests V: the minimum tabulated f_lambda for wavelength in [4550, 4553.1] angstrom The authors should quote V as 5.947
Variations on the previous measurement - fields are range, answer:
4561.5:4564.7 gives 11.9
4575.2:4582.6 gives 10.07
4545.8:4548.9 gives 8.202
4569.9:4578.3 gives 10.05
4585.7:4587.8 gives 9.704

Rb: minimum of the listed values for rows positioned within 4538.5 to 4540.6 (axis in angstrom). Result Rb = 12.98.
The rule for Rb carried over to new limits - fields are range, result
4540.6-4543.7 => 10.55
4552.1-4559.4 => 8.983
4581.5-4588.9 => 9.283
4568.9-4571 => 11.02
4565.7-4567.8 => 10.42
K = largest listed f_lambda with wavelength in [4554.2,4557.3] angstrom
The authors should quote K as 10.09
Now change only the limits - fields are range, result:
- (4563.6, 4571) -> 13.26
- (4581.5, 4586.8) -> 12.52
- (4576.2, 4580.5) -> 14.13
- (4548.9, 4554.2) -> 12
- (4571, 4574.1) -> 12.61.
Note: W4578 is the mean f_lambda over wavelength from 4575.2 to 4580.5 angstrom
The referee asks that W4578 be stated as 12.6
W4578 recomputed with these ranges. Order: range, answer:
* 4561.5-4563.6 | 11.9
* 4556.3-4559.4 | 11.7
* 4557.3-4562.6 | 11.8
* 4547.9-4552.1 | 9.14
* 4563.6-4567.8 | 11.7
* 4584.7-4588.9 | 10.6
